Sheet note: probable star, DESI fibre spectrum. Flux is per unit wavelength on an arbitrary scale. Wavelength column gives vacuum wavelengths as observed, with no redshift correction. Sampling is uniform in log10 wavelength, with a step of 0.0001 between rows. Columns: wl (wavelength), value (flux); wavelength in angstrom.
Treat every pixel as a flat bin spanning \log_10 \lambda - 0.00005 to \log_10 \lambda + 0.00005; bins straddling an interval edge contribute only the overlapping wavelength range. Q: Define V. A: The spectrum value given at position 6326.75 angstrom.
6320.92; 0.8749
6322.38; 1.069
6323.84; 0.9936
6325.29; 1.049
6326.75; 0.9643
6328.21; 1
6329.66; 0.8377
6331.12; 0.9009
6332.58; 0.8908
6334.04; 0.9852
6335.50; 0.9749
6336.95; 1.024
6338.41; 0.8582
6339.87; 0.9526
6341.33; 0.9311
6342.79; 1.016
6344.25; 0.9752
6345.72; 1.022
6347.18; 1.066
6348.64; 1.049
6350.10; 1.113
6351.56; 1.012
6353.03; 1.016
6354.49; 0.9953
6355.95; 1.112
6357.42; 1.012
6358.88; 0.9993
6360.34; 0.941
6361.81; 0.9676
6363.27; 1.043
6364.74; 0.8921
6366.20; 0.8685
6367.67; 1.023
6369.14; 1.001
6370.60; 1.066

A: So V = 0.9643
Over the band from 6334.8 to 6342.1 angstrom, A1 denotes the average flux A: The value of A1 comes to 0.949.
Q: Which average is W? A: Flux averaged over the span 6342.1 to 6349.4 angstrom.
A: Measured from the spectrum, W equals 1.03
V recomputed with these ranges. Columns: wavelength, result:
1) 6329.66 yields 0.8377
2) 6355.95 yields 1.112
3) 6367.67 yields 1.023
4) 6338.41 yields 0.8582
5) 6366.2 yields 0.8685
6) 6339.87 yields 0.9526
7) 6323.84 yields 0.9936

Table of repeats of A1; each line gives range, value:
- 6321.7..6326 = 1.04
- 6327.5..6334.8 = 0.923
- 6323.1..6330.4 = 0.969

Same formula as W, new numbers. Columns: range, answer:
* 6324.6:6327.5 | 1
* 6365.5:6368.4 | 0.945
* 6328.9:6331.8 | 0.872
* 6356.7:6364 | 0.994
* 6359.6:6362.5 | 0.954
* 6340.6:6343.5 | 0.973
